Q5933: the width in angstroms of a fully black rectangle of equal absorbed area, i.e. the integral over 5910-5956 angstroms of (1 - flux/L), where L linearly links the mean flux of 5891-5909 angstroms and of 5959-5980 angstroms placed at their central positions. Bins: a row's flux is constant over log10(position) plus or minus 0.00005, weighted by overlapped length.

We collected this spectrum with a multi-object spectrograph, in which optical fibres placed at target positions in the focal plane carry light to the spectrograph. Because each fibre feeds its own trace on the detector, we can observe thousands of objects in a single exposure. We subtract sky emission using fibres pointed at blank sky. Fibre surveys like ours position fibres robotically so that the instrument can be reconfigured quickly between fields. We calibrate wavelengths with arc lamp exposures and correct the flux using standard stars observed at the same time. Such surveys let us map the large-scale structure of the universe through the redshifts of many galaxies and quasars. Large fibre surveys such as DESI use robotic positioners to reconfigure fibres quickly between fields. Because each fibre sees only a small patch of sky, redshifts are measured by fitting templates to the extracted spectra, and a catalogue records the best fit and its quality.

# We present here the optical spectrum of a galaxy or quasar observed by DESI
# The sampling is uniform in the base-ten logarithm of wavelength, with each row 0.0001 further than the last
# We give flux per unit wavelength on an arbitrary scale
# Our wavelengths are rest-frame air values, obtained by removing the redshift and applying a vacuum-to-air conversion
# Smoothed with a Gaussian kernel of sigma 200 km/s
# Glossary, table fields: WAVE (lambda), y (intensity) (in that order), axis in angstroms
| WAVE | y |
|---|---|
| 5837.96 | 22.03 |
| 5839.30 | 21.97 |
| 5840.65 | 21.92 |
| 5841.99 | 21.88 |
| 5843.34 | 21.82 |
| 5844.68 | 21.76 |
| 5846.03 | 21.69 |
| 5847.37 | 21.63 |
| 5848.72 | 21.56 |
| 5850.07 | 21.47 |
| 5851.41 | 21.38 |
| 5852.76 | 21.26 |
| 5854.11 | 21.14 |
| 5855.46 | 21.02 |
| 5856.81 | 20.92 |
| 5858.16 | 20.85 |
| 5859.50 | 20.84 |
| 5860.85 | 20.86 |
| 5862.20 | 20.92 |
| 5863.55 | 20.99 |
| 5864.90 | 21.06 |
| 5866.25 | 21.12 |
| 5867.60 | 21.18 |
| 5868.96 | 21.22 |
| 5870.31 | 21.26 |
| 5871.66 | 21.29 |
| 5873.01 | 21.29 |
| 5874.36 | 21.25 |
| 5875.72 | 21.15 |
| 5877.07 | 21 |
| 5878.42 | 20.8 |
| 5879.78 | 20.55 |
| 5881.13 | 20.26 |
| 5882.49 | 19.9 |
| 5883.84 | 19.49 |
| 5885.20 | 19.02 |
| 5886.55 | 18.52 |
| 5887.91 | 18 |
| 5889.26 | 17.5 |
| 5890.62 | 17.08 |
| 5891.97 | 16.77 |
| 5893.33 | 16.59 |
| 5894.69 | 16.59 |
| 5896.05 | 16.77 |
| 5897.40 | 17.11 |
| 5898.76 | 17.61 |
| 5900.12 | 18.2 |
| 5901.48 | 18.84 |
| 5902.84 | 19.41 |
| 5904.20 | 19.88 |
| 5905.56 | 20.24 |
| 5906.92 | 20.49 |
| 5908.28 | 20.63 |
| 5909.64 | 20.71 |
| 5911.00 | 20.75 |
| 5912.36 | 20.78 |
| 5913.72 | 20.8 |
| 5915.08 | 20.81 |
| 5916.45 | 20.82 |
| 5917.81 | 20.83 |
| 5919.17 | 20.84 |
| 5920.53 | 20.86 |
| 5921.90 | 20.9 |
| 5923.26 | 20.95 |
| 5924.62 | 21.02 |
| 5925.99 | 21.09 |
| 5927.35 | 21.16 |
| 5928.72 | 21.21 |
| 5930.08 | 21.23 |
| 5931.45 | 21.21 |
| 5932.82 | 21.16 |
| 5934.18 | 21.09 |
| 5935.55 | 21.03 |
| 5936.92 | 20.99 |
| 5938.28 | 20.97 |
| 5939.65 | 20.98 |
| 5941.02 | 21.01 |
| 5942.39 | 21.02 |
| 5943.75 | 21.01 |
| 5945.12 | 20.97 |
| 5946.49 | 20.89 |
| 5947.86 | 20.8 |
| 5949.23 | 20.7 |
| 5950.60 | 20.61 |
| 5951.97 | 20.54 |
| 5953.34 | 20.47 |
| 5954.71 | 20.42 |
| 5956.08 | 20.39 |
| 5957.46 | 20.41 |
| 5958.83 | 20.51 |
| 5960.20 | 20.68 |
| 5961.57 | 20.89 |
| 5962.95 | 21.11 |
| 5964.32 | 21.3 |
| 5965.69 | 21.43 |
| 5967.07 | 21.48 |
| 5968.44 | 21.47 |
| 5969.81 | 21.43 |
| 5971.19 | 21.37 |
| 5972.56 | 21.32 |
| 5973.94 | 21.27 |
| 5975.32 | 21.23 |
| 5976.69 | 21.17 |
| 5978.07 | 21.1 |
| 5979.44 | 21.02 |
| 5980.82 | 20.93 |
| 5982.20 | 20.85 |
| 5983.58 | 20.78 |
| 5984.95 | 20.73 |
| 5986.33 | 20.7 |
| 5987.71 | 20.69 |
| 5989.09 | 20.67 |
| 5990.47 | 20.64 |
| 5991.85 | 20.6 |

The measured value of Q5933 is -2.78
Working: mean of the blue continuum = 18.4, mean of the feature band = 20.9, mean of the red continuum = 21.2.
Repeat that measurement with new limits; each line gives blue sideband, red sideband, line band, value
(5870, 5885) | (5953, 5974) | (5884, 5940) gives 2.8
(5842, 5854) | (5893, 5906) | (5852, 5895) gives -0.4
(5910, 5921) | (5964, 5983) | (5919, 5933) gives -0.1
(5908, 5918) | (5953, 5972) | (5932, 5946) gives -0.1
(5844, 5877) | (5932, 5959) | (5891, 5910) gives 2.3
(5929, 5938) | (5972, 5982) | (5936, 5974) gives 0.3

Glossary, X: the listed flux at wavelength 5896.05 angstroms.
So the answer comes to 16.77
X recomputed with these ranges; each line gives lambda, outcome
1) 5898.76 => 17.61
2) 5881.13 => 20.26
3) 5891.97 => 16.77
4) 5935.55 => 21.03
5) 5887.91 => 18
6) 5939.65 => 20.98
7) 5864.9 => 21.06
